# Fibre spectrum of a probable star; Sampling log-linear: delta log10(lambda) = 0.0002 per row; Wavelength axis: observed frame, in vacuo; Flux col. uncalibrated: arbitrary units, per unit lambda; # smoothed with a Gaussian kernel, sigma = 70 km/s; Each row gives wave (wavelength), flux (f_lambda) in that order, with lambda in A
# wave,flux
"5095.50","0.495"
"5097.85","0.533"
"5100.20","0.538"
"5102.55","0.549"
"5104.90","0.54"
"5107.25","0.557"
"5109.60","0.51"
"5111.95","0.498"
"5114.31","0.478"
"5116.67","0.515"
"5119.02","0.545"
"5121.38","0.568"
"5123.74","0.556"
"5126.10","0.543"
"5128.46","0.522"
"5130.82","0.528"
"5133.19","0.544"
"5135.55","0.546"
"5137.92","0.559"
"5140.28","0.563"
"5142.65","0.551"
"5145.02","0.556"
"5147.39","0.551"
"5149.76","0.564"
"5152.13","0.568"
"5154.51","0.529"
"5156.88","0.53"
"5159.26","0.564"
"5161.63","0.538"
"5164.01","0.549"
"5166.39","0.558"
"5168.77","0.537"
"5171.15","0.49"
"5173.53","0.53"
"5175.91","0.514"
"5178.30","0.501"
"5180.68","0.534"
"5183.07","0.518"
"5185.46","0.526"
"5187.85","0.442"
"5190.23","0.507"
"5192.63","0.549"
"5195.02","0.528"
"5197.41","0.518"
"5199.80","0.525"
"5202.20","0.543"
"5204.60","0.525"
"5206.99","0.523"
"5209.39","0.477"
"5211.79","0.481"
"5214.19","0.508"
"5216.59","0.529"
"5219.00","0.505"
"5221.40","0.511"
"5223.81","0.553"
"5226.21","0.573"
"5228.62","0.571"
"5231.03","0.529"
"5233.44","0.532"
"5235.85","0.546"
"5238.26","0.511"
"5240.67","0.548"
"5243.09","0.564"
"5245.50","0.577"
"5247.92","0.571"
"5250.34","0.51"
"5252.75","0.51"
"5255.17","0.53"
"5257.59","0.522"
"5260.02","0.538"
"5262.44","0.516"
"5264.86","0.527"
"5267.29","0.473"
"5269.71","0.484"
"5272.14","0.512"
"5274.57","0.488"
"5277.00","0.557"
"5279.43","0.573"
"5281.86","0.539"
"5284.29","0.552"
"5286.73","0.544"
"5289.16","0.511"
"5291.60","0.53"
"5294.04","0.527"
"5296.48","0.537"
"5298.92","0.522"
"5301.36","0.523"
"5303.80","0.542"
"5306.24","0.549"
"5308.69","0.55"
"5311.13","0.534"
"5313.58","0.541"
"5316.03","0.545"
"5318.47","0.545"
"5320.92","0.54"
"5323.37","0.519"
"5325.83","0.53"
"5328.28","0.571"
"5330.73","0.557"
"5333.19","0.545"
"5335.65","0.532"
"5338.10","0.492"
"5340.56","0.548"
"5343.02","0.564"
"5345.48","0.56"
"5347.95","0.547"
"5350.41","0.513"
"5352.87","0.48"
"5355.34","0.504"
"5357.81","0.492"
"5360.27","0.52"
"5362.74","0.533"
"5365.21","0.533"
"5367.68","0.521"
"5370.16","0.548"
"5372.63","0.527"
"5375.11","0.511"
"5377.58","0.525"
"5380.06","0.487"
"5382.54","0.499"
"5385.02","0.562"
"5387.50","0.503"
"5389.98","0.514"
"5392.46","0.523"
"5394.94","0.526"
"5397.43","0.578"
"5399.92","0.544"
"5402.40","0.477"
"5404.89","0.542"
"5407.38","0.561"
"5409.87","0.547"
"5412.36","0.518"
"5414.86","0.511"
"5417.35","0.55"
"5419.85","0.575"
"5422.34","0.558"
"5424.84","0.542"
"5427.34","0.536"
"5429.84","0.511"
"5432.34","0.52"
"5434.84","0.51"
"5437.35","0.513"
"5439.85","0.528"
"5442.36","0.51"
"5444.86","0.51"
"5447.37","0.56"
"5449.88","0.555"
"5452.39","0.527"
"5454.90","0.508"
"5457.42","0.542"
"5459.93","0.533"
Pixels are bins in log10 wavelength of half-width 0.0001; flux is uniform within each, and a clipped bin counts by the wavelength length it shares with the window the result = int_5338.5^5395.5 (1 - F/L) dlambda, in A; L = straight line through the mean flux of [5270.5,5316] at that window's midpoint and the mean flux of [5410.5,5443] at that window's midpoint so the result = 1.0 A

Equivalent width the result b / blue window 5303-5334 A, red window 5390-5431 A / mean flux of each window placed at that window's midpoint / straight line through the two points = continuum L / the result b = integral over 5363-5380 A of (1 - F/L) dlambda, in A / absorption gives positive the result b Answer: 0.5 A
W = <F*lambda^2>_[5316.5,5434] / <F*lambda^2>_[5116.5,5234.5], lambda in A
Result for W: 1.08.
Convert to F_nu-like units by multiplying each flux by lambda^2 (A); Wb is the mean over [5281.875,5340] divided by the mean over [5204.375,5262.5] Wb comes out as 1.0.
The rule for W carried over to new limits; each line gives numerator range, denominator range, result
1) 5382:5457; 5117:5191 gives 1.09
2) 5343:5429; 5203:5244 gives 1.06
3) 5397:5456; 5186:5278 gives 1.09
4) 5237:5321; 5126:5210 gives 1.04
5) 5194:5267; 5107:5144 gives 1.03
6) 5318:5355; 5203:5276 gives 1.06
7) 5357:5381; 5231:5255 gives 1.01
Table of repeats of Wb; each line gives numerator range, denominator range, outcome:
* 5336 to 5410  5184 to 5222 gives 1.09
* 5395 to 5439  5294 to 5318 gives 1.04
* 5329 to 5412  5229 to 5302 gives 1.04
